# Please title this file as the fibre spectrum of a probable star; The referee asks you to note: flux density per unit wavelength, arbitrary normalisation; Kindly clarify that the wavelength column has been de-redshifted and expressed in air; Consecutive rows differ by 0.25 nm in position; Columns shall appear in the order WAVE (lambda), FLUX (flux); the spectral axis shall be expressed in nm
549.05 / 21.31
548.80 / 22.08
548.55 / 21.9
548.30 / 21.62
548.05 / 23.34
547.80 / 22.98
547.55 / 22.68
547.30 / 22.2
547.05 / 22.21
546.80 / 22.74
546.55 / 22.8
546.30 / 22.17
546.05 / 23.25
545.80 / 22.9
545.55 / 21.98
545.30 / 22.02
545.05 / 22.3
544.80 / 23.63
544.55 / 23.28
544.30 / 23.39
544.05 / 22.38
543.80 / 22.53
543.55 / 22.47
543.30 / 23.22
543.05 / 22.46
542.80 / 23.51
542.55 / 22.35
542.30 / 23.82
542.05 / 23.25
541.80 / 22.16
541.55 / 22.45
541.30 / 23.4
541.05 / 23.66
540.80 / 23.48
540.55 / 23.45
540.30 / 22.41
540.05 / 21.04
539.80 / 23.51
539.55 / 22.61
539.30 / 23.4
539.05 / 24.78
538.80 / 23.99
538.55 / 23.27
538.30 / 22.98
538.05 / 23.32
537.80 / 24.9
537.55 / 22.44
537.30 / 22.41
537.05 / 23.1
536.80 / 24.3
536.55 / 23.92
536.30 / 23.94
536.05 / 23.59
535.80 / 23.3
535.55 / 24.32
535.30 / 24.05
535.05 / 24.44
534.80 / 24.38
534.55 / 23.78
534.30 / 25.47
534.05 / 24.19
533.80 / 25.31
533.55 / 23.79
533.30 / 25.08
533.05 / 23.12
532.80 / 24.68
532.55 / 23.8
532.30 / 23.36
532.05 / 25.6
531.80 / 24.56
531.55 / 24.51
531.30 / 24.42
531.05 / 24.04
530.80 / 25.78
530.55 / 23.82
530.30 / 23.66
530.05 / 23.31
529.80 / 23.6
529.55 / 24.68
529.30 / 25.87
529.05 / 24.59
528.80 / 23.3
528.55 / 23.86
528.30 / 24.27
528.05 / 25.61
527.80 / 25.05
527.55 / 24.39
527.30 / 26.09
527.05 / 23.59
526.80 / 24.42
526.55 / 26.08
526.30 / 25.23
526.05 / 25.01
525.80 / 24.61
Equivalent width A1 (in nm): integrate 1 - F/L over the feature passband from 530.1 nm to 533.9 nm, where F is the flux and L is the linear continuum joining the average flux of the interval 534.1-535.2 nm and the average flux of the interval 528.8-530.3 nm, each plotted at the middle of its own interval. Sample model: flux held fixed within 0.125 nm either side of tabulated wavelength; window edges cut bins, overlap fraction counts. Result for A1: 0.00 nm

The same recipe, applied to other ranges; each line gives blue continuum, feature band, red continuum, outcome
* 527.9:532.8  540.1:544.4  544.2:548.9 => 0.026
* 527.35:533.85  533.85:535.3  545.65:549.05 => -0.032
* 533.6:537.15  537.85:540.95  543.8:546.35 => 0.044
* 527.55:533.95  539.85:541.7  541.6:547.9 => 0.028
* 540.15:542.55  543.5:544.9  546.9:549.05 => -0.014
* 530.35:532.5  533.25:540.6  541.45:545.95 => 0.002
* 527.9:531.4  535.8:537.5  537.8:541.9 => 0.005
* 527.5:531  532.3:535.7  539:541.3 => -0.065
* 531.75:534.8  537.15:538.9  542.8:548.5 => 0.030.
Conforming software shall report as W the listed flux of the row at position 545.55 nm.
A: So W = 21.98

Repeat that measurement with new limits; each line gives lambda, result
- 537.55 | 22.44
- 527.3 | 26.09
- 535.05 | 24.44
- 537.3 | 22.41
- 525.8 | 24.61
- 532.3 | 23.36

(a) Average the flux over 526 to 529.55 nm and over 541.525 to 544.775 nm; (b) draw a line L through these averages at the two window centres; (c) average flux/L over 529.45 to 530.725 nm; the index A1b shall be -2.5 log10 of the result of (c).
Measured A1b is 0.03 mag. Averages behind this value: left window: 24.8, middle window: 23.9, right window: 22.9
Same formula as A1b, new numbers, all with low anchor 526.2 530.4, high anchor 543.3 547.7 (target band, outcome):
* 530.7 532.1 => -0.02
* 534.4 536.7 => -0.01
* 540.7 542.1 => 0.00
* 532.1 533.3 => 0.00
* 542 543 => -0.01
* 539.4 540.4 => 0.04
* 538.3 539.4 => -0.02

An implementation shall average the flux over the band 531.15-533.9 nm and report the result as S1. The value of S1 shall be 24.4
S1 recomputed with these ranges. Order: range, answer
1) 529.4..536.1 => 24.3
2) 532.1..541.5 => 23.7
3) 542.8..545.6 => 22.8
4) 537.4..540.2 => 23.3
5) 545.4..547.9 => 22.6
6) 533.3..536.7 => 24.2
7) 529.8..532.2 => 24.4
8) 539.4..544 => 22.9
